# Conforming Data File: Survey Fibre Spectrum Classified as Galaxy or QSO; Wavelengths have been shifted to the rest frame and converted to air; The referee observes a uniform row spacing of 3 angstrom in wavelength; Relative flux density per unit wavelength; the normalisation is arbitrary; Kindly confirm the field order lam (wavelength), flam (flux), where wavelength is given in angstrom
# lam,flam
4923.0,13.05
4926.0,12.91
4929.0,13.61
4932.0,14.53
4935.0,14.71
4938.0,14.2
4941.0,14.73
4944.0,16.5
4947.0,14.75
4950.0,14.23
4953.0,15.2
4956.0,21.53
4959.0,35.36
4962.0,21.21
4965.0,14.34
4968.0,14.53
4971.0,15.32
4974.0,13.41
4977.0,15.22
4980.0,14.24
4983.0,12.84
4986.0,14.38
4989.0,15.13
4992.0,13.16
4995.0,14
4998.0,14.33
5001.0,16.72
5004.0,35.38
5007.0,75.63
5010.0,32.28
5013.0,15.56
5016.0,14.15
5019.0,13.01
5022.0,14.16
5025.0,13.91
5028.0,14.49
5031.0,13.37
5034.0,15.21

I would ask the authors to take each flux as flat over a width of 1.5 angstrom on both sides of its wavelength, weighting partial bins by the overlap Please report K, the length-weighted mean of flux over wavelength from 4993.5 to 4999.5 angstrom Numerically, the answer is 14.2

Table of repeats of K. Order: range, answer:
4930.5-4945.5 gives 14.9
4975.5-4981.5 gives 14.7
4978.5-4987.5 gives 13.8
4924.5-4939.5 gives 14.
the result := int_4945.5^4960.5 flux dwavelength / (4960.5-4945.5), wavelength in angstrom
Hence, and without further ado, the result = 20.2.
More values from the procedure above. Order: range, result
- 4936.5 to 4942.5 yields 14.5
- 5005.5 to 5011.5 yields 54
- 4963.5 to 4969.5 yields 14.4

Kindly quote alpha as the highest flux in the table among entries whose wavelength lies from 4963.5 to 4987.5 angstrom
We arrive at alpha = 15.32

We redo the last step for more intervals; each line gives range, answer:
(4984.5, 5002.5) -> 16.72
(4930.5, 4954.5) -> 16.5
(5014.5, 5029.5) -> 14.49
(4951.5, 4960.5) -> 35.36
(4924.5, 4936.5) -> 14.71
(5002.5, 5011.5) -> 75.63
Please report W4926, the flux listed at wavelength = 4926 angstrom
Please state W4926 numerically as 12.91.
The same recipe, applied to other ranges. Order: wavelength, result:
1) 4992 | 13.16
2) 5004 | 35.38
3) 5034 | 15.21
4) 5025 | 13.91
